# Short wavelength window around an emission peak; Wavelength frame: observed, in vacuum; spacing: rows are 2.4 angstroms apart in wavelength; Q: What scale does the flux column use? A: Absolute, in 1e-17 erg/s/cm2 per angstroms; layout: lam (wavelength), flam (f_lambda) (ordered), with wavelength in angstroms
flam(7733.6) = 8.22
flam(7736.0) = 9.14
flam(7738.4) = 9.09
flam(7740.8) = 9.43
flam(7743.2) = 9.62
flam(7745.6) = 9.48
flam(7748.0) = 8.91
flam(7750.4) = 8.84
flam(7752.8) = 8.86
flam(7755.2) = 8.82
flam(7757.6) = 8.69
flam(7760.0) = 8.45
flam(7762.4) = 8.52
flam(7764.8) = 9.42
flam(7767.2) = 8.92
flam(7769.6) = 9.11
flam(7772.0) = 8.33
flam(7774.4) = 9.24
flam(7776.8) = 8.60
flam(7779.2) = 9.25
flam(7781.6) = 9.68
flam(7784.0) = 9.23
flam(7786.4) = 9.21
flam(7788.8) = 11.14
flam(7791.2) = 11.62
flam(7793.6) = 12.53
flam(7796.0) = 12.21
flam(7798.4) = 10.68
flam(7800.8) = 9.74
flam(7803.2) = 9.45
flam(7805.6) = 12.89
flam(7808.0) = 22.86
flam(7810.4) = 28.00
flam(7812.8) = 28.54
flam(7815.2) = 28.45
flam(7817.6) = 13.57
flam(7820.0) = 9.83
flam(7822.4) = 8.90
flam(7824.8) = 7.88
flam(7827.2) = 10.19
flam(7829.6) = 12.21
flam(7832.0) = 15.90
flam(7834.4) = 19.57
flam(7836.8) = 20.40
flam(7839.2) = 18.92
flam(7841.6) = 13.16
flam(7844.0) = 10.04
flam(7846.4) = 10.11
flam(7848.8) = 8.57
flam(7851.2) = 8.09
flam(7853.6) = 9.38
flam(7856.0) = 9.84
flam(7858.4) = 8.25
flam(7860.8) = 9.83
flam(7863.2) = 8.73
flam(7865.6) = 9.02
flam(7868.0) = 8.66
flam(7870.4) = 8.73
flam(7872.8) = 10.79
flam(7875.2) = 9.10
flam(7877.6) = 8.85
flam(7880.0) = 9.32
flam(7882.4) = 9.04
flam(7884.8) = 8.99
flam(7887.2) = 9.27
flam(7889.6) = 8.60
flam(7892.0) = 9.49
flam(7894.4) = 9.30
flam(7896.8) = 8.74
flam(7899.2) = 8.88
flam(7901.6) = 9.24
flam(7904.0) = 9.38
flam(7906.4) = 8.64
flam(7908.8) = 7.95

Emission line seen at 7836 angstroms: [N II] 6583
